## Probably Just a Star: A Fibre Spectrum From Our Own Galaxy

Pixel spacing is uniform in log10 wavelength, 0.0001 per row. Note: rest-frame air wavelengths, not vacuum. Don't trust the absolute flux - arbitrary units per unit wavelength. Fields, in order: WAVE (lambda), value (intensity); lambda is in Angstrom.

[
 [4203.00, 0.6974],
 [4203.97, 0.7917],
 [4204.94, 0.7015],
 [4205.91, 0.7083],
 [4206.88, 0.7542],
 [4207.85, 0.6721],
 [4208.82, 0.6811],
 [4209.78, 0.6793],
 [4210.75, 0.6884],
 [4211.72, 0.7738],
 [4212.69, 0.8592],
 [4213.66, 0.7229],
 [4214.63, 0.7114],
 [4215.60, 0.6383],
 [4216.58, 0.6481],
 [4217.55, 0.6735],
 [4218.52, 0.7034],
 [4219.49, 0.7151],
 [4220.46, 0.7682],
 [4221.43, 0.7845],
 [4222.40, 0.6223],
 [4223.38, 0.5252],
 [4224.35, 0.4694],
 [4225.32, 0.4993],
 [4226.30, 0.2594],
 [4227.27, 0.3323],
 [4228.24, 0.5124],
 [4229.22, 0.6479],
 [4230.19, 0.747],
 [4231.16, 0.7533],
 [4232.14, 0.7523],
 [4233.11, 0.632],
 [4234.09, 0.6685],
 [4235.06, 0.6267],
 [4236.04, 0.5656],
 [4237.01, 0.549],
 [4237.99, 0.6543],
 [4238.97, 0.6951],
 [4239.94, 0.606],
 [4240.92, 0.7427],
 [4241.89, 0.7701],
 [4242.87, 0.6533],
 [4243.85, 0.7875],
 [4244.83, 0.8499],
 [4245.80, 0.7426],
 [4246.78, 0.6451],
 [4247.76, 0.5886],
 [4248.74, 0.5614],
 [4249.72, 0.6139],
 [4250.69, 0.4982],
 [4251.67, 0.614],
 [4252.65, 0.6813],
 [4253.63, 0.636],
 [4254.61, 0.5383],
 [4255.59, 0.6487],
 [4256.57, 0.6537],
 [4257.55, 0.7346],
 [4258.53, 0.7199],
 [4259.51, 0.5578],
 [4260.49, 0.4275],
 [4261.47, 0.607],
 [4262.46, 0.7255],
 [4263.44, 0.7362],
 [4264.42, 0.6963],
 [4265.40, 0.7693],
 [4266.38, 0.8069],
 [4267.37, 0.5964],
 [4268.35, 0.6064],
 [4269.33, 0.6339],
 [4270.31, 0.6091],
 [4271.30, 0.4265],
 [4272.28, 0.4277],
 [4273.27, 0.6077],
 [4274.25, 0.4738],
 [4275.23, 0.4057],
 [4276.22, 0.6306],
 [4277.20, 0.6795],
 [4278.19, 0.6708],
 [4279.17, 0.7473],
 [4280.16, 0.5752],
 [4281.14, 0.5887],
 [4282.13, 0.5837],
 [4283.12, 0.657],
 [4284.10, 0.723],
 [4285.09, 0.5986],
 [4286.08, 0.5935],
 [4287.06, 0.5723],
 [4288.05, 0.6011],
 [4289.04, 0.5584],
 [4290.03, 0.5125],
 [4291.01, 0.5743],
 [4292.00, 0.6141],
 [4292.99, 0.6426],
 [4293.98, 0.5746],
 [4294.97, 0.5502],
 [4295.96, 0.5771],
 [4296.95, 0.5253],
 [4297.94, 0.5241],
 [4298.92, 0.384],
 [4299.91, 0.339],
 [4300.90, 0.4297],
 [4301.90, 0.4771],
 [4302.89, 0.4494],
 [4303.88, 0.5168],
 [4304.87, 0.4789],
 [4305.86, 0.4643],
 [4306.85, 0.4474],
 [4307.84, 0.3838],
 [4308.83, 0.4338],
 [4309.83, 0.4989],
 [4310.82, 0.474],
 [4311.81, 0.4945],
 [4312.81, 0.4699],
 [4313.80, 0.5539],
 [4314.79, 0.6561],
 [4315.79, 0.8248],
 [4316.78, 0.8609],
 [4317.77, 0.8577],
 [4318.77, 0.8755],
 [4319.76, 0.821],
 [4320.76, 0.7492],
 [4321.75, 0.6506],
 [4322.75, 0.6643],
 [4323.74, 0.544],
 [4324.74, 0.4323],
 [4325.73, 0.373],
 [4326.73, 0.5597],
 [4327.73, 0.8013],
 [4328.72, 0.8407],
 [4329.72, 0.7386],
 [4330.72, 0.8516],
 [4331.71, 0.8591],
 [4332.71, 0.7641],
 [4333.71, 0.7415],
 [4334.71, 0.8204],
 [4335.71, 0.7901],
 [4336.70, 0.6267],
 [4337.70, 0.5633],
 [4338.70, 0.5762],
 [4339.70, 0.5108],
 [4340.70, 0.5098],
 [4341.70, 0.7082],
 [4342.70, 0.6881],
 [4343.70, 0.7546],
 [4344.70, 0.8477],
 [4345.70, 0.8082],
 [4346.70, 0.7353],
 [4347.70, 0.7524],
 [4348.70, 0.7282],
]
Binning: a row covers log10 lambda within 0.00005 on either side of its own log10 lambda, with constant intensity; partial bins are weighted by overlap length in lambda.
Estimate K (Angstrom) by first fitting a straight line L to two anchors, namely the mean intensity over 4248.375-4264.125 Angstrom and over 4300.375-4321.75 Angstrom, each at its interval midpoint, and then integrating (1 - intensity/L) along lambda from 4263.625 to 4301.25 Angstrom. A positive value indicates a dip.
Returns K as 1.4 Angstrom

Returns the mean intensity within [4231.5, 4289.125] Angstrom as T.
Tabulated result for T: 0.633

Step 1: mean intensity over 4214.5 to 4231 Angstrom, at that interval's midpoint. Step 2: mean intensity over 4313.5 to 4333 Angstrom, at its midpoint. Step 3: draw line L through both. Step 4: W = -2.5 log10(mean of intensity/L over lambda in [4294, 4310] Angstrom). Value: 0.42 mag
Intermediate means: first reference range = 0.604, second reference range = 0.715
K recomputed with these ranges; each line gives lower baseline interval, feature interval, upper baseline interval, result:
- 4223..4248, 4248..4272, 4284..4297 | -0.7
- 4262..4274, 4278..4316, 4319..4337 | 7.0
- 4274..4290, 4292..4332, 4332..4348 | 4.0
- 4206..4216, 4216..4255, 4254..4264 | 2.4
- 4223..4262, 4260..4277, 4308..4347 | 0.9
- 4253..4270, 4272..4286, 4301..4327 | 0.6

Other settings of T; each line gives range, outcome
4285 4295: 0.582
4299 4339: 0.617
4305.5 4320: 0.606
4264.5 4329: 0.585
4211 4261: 0.643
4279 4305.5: 0.551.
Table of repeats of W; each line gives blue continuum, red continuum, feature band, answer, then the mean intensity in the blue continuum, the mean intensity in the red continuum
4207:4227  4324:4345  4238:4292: 0.06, 0.653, 0.681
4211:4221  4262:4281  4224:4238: 0.20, 0.721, 0.622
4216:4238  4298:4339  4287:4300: 0.13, 0.613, 0.613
